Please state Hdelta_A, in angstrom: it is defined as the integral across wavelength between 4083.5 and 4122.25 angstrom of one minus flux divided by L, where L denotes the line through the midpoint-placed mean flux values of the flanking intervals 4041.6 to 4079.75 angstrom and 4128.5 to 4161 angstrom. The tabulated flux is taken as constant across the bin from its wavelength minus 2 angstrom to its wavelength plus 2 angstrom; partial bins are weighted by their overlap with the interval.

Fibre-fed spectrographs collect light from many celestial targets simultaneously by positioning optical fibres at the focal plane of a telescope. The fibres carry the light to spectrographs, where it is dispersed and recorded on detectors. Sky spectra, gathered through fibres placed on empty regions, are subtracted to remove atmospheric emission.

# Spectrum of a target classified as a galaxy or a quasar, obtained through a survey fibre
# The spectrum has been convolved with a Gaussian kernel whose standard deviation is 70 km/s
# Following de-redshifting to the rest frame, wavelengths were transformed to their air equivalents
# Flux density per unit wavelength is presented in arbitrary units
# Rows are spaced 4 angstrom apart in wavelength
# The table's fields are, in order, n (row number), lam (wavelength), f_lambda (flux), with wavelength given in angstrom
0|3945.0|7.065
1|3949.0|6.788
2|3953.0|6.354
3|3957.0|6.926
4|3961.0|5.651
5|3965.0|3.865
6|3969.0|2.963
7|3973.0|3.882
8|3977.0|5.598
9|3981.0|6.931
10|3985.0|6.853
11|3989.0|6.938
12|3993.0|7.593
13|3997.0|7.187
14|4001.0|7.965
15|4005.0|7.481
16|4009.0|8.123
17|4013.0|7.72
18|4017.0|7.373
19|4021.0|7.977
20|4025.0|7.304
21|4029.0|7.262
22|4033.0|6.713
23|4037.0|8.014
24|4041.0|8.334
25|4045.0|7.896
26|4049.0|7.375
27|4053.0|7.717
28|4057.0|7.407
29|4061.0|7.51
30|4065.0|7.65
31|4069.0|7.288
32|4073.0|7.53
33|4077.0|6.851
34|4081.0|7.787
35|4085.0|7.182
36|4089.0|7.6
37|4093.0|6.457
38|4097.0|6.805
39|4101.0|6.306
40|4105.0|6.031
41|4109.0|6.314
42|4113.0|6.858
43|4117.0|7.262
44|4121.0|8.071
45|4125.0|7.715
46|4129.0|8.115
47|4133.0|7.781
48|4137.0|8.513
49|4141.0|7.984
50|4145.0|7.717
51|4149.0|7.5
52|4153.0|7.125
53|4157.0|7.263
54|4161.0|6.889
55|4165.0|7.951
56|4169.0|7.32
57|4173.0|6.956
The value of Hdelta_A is 3.7 angstrom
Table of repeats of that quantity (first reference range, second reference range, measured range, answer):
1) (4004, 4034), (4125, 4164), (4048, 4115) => 4.39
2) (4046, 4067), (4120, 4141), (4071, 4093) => 1.17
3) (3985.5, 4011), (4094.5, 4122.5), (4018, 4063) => -2.24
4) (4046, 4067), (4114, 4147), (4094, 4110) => 2.83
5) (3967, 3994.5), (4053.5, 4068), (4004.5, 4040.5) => -4.85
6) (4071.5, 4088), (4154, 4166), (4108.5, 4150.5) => -2.02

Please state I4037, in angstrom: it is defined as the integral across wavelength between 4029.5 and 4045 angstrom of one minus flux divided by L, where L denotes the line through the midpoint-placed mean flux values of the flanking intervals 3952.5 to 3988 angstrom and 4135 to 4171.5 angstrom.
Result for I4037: -3.6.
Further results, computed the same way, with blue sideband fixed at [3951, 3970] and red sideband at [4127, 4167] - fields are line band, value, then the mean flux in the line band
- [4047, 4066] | -2.96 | 7.53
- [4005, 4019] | -4.18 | 7.7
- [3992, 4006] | -4.35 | 7.56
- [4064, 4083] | -1.92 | 7.41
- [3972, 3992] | -2.41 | 6.23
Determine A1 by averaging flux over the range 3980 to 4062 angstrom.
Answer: 7.52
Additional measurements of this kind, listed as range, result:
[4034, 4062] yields 7.72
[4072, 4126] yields 7.03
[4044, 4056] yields 7.62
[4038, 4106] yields 7.31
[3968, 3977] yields 3.96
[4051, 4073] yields 7.52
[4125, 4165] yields 7.67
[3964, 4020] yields 6.54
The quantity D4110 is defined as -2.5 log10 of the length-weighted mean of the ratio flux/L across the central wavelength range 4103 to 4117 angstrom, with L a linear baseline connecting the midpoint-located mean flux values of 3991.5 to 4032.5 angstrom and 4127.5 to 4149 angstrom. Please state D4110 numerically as 0.21 mag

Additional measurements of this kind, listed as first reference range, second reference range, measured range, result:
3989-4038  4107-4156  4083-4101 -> 0.09 mag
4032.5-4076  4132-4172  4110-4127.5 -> 0.02 mag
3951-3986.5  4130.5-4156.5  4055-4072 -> -0.12 mag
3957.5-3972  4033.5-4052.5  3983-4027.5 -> -0.22 mag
